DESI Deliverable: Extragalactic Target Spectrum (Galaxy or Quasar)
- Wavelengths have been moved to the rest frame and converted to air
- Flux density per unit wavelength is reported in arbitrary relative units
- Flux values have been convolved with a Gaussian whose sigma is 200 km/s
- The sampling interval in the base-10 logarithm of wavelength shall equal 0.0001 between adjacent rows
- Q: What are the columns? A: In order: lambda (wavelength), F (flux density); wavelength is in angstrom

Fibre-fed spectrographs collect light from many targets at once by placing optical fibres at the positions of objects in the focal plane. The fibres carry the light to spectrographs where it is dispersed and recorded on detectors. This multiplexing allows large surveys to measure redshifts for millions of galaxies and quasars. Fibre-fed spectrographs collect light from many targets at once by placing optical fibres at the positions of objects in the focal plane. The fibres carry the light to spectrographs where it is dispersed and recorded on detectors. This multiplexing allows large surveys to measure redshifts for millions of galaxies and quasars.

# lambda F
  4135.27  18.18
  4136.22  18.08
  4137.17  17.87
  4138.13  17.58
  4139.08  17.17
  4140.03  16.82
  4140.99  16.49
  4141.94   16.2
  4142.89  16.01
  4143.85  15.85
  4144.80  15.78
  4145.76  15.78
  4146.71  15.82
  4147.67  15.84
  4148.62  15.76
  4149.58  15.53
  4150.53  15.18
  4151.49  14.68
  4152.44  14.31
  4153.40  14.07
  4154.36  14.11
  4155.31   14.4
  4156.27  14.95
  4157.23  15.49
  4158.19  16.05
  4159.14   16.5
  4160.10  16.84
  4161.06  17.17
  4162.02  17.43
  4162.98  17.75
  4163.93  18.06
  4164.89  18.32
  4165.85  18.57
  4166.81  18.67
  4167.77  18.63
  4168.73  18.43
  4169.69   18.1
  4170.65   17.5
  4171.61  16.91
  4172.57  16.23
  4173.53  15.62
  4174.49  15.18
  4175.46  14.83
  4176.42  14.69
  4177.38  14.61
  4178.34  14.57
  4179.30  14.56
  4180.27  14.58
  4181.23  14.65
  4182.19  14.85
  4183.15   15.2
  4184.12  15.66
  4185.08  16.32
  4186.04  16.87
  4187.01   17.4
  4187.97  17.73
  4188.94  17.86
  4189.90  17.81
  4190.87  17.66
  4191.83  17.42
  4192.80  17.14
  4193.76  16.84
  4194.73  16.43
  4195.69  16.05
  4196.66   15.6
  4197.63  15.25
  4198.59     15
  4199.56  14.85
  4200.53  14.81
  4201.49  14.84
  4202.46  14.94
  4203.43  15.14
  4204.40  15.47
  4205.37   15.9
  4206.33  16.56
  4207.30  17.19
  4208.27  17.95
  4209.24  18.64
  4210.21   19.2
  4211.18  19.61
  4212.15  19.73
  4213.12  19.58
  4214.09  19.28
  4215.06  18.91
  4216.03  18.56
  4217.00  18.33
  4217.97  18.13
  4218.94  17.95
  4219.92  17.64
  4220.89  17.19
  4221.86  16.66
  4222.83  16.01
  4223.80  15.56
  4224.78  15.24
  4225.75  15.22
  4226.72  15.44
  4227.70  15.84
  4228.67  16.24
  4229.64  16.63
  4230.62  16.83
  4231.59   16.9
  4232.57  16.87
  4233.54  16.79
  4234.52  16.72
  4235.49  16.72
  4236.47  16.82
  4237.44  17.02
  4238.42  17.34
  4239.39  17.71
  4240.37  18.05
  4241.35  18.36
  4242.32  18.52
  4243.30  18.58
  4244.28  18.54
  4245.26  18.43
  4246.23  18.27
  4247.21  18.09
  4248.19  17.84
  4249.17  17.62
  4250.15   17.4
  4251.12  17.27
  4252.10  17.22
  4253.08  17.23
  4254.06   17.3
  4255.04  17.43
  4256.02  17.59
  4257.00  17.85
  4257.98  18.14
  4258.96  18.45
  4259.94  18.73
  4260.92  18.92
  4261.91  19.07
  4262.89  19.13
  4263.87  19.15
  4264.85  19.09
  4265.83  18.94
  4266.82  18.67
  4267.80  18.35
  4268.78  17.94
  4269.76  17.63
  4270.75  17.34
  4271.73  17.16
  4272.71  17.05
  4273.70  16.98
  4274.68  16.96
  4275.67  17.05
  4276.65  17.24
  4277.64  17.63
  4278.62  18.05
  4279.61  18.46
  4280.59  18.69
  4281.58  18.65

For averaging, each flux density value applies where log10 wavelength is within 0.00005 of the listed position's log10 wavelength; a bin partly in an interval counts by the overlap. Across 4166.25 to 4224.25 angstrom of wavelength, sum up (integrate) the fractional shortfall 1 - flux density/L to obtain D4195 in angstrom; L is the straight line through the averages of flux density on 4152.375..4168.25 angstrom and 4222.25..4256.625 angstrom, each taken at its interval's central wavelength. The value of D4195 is 0.4 angstrom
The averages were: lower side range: 16.6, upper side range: 17.1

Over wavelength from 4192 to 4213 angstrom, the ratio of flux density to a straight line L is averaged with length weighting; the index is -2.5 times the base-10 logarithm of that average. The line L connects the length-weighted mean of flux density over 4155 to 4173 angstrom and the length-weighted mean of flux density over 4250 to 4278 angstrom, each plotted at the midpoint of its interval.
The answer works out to 0.055 mag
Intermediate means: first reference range 17.2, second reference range 17.9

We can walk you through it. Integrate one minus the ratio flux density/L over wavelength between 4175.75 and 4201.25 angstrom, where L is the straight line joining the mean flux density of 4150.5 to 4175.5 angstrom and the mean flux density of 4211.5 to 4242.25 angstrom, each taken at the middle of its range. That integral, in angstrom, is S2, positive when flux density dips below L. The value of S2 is 1.34 angstrom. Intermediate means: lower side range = 16.5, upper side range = 17.3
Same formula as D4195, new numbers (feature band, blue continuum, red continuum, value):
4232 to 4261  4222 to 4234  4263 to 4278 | -1.4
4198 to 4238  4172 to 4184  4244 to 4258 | -1.0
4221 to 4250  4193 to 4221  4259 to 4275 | 0.9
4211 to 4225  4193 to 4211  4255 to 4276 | -1.0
